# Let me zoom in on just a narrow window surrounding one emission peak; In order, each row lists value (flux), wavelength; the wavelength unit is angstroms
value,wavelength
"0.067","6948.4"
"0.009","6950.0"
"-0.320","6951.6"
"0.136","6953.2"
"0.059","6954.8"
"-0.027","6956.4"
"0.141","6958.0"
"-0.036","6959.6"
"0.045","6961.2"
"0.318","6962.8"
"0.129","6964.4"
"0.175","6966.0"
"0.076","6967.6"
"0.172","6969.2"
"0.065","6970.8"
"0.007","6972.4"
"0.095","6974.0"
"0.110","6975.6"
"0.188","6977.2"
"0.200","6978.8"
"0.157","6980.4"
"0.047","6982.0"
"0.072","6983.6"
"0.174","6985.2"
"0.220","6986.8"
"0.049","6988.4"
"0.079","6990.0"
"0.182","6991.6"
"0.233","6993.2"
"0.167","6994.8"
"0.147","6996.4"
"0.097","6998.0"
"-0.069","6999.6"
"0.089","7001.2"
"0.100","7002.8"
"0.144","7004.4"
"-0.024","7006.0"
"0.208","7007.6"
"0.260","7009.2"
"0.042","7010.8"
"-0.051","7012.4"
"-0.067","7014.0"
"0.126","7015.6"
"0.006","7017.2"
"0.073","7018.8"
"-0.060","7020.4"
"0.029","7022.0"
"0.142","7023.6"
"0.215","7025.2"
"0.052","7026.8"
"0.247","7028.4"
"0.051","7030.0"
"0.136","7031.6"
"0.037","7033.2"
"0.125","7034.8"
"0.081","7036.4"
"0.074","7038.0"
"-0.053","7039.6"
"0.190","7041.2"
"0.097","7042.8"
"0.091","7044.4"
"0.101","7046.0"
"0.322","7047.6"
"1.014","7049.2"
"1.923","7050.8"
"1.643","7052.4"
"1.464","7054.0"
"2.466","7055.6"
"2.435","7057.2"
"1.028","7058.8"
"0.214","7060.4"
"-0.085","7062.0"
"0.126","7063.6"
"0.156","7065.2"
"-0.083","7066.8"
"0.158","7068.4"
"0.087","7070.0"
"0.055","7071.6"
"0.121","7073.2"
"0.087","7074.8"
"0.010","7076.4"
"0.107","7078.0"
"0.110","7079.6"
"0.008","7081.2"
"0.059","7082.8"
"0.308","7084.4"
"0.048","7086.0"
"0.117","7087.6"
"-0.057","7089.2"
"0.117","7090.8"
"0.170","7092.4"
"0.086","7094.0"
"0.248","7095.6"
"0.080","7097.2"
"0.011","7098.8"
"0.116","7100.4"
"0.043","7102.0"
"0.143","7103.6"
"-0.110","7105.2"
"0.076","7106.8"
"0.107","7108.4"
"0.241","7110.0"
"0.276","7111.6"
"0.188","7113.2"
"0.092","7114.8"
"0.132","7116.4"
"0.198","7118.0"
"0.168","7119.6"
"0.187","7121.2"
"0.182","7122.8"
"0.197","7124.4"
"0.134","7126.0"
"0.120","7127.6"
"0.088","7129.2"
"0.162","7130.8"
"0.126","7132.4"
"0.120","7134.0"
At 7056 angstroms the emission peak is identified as [O II]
